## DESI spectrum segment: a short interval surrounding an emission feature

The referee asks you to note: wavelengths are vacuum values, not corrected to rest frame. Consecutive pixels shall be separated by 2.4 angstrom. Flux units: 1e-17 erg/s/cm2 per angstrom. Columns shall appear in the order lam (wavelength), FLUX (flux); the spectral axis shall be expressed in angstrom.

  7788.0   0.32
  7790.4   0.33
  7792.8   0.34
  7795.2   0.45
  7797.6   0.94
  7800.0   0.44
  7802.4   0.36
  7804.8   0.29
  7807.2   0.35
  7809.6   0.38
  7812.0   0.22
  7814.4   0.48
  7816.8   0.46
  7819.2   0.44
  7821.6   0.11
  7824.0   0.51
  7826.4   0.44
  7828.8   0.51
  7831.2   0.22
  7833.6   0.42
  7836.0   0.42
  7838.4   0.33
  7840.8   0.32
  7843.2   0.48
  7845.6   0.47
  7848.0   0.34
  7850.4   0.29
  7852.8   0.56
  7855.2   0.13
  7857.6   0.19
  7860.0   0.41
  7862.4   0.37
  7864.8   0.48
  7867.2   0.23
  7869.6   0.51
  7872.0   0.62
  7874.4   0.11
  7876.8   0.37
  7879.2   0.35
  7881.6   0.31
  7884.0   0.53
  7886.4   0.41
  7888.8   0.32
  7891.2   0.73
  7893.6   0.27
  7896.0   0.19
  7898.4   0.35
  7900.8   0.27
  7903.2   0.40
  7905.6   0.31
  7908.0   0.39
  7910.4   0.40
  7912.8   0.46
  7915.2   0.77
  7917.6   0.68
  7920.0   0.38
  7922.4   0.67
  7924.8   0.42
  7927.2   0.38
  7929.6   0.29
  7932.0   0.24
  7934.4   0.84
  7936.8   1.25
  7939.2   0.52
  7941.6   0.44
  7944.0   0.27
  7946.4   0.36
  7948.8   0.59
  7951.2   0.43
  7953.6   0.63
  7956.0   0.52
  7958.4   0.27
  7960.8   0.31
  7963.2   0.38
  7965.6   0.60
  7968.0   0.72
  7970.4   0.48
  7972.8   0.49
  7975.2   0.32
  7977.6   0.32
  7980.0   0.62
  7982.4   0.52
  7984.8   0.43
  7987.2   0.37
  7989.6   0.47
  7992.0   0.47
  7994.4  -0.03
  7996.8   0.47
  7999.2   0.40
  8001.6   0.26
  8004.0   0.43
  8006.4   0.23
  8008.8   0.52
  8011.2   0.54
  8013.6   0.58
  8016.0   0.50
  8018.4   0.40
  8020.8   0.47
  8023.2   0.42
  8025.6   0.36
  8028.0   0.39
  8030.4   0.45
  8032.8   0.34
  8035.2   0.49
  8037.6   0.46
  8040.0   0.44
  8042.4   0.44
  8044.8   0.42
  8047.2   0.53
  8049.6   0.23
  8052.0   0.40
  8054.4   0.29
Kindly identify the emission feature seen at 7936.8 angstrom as [S II]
